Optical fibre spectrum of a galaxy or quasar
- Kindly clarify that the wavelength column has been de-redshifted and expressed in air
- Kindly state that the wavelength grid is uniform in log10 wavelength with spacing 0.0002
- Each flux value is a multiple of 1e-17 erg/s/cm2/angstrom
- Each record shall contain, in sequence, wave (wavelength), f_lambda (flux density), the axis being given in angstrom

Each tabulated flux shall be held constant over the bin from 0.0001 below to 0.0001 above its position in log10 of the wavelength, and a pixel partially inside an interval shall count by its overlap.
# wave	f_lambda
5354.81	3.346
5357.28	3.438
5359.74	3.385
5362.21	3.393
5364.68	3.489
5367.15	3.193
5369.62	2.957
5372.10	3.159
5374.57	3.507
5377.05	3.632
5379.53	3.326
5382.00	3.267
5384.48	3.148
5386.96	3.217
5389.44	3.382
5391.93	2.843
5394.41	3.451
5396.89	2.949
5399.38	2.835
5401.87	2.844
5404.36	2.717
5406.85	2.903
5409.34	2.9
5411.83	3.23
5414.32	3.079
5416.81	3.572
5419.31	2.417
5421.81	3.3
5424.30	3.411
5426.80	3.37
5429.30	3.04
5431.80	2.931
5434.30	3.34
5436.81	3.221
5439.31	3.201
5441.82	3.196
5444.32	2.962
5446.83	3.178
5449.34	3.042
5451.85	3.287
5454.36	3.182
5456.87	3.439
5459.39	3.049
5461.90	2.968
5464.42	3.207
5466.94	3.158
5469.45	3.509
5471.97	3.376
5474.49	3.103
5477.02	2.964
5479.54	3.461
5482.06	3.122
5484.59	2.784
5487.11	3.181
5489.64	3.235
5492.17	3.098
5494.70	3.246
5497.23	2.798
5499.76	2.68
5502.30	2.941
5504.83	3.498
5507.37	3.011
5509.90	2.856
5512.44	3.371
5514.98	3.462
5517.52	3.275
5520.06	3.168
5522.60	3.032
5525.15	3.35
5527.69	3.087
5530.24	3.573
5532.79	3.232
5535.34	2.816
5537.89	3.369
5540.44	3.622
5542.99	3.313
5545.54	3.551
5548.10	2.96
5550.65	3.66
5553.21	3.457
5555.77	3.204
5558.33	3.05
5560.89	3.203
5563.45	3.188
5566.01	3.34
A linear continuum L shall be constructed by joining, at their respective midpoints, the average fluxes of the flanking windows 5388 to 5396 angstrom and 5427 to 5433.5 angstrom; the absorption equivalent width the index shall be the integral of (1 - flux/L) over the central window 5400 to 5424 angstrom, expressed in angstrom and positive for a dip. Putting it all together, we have 1.0 angstrom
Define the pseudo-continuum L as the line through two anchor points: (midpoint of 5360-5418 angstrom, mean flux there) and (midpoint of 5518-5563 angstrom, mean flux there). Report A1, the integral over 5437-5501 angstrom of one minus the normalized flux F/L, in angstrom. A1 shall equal 1.75 angstrom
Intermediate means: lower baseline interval 3.18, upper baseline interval 3.27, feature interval 3.14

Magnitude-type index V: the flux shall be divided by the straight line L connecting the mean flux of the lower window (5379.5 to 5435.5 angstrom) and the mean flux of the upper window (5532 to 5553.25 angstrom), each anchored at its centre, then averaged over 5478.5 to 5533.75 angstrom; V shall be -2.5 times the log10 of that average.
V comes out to 0.04 mag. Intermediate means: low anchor 3.1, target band 3.16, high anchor 3.33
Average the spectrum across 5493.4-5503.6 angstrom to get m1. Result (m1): 2.92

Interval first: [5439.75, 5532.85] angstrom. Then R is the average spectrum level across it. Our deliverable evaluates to 3.16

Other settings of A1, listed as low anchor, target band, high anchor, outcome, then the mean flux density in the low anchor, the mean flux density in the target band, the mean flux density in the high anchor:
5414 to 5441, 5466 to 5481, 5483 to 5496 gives -0.7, 3.17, 3.26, 3.11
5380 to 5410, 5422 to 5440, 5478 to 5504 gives -1.0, 3.05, 3.22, 3.06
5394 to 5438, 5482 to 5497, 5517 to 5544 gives 0.5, 3.08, 3.09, 3.26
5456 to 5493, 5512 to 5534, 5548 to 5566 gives -0.3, 3.17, 3.28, 3.27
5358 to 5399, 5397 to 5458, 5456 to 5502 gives 1.7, 3.26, 3.1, 3.12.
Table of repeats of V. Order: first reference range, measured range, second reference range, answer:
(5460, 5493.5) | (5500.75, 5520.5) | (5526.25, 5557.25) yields 0.02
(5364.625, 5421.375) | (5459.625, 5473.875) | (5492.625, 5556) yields -0.02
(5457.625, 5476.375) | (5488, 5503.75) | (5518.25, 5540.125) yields 0.07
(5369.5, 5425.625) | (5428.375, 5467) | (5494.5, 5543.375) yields 0.00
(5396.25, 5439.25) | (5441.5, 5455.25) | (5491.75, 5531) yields -0.02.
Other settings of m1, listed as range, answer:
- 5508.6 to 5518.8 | 3.24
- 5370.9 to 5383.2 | 3.38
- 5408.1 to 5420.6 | 3.04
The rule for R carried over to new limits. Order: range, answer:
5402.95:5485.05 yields 3.14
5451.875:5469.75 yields 3.21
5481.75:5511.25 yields 3.04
